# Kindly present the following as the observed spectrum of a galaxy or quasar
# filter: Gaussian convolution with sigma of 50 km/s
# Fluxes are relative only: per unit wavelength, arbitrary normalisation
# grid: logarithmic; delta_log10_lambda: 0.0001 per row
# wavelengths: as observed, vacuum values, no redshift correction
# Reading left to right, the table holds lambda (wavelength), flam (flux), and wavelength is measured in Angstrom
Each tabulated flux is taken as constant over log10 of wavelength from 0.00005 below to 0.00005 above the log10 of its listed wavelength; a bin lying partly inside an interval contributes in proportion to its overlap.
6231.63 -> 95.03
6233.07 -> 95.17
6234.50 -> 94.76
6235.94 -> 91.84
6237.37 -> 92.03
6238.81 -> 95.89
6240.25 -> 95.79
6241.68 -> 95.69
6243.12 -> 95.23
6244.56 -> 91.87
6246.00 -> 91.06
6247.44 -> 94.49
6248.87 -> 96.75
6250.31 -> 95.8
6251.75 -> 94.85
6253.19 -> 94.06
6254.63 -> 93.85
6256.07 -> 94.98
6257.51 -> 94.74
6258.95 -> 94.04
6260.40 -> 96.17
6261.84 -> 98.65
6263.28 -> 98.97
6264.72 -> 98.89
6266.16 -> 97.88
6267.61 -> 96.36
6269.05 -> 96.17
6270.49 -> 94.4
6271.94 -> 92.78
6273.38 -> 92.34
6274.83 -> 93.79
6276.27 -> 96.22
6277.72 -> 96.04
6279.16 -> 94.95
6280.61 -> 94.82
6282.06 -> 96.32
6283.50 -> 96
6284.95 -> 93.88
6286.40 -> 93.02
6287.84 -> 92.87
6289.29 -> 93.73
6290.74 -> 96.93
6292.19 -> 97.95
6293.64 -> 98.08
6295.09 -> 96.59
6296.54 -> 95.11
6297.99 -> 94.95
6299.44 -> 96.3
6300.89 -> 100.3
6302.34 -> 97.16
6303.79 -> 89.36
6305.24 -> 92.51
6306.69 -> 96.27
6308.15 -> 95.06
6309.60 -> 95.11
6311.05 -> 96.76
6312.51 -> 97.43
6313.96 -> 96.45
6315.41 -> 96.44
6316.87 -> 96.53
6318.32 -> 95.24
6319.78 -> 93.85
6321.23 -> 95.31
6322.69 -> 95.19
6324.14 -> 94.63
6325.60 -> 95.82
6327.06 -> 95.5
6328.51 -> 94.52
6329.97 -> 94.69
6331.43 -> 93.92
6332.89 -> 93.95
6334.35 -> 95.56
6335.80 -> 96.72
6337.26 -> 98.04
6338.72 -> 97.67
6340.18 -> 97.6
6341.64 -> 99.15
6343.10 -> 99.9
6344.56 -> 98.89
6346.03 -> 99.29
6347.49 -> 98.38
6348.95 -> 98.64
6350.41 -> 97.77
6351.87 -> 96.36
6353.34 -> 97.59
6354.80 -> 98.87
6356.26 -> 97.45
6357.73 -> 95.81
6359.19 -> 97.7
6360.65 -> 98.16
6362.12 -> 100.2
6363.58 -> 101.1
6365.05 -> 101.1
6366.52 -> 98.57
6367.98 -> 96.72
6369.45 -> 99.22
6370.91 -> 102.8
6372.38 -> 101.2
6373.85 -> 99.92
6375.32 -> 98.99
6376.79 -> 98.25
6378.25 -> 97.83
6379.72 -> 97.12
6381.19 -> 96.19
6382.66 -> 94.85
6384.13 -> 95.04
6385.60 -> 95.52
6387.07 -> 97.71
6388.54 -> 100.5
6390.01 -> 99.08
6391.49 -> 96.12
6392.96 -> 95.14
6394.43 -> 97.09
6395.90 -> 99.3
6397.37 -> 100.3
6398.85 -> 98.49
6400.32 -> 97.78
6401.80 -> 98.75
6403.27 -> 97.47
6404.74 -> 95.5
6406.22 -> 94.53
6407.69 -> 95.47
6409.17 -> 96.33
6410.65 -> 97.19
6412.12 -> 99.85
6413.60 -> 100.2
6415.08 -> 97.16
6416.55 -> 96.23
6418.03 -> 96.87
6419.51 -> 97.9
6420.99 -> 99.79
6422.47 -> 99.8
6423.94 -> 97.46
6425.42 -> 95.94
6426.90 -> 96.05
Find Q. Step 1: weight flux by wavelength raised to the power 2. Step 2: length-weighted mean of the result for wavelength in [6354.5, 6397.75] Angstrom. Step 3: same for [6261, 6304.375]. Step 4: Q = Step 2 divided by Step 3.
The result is 1.06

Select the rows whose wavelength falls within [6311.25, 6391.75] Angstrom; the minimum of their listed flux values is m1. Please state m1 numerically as 93.85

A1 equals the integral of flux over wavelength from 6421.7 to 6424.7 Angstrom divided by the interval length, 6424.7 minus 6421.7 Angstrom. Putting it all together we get 98.9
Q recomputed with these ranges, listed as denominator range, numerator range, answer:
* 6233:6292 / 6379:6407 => 1.07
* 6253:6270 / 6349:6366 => 1.05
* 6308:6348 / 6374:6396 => 1.03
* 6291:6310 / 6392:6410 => 1.05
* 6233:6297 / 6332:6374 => 1.06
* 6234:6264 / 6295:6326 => 1.03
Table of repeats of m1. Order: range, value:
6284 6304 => 89.36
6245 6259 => 91.06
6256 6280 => 92.34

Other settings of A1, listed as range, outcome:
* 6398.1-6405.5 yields 97.5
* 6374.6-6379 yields 98.5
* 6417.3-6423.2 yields 98.5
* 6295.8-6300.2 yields 95.5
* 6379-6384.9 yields 95.8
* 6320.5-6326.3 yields 95.3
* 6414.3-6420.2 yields 97.1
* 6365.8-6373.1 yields 99.8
